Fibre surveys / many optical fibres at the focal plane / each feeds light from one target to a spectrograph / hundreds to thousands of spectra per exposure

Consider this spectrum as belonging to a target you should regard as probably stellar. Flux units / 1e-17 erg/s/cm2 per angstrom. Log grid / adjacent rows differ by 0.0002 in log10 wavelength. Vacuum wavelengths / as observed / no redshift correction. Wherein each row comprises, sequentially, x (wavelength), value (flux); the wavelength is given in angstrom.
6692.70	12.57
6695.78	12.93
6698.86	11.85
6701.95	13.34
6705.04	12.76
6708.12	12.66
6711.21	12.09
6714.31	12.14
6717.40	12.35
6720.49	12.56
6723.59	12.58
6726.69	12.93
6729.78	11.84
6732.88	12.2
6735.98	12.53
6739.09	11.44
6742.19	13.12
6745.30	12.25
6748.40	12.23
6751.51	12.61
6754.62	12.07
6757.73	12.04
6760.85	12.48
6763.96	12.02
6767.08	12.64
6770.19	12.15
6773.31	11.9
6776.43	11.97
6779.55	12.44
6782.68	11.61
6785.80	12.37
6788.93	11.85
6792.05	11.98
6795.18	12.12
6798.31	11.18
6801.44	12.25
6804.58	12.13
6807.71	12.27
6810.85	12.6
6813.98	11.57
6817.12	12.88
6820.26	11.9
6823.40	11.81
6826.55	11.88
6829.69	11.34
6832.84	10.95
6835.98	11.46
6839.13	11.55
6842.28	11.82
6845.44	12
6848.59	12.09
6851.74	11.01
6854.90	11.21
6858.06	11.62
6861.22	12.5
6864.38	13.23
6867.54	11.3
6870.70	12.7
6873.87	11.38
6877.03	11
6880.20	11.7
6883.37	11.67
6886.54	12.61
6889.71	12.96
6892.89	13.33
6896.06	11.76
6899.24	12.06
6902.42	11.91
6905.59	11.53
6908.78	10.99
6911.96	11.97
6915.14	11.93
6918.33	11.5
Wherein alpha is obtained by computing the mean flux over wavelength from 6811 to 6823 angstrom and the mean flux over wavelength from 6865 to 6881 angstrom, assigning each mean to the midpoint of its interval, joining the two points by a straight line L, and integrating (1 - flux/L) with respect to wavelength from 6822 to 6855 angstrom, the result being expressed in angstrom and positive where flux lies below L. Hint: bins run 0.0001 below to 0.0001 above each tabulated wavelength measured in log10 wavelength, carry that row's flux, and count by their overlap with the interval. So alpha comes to 1.1 angstrom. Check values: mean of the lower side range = 12.2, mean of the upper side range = 11.7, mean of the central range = 11.6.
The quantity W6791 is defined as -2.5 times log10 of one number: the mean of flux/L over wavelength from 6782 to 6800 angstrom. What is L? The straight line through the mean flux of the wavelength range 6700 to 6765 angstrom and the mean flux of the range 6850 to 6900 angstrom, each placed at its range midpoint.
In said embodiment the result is 0.03 mag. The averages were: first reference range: 12.4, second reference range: 12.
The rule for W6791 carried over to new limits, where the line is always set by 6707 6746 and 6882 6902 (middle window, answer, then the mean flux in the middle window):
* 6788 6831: 0.034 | 12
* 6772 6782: 0.027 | 12.1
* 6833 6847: 0.067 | 11.6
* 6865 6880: 0.060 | 11.7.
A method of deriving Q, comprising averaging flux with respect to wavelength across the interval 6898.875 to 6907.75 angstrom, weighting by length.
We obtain 11.7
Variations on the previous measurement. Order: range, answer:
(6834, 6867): 11.8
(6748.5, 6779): 12.2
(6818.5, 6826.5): 11.9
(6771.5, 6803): 12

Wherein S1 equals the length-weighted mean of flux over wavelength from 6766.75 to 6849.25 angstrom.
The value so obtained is 11.9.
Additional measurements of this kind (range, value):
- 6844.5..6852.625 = 11.7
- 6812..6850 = 11.8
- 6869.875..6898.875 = 12.1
